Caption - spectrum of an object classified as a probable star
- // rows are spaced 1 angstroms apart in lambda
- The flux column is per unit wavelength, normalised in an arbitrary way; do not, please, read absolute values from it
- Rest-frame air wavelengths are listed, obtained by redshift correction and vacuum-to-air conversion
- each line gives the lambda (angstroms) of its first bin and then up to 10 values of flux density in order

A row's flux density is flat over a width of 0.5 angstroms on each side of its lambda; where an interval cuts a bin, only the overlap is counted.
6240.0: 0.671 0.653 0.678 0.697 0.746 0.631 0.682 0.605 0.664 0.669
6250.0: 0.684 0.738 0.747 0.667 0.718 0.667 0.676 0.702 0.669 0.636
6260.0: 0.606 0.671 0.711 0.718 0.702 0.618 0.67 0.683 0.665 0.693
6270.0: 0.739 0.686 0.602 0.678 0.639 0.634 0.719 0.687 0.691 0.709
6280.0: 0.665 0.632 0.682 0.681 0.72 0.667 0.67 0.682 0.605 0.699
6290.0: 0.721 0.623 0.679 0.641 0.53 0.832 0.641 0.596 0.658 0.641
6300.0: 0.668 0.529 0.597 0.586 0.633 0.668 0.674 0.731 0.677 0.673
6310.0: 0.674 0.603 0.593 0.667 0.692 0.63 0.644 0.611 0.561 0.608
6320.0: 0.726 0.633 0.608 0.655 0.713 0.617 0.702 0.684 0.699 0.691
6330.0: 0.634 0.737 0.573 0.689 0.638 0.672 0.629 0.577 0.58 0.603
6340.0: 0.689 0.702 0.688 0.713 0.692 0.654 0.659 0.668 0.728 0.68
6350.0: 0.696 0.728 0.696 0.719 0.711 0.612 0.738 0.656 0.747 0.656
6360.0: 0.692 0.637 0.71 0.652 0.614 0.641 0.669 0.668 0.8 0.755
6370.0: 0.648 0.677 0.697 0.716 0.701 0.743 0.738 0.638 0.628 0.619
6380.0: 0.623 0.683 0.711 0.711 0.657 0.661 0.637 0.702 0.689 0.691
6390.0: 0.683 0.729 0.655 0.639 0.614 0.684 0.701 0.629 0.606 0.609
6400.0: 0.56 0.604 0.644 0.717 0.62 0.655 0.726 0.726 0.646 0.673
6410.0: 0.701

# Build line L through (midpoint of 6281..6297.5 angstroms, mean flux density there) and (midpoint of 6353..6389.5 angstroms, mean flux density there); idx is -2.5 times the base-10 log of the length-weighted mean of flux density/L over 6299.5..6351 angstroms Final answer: 0.03 mag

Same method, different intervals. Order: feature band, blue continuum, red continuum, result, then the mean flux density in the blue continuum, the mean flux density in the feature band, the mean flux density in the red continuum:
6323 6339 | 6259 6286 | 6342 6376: 0.05 mag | 0.675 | 0.654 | 0.691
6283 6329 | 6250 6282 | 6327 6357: 0.04 mag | 0.679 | 0.653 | 0.672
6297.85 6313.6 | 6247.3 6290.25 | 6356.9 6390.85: 0.06 mag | 0.678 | 0.642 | 0.682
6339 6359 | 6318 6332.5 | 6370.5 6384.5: -0.03 mag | 0.659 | 0.69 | 0.682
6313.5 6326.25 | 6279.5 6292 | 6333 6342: 0.01 mag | 0.671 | 0.645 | 0.642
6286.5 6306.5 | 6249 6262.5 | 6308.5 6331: 0.03 mag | 0.683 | 0.645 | 0.653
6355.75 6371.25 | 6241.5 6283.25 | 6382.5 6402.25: -0.04 mag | 0.678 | 0.684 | 0.655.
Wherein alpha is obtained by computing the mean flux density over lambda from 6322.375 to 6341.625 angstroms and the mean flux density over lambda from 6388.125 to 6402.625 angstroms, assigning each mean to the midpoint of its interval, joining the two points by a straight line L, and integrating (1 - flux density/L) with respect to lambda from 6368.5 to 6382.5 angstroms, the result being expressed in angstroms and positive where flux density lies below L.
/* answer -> -0.7 angstroms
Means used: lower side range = 0.657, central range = 0.684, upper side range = 0.648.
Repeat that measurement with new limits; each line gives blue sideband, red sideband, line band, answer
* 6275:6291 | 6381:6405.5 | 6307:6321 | 0.6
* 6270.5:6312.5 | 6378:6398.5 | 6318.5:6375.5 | -1.2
